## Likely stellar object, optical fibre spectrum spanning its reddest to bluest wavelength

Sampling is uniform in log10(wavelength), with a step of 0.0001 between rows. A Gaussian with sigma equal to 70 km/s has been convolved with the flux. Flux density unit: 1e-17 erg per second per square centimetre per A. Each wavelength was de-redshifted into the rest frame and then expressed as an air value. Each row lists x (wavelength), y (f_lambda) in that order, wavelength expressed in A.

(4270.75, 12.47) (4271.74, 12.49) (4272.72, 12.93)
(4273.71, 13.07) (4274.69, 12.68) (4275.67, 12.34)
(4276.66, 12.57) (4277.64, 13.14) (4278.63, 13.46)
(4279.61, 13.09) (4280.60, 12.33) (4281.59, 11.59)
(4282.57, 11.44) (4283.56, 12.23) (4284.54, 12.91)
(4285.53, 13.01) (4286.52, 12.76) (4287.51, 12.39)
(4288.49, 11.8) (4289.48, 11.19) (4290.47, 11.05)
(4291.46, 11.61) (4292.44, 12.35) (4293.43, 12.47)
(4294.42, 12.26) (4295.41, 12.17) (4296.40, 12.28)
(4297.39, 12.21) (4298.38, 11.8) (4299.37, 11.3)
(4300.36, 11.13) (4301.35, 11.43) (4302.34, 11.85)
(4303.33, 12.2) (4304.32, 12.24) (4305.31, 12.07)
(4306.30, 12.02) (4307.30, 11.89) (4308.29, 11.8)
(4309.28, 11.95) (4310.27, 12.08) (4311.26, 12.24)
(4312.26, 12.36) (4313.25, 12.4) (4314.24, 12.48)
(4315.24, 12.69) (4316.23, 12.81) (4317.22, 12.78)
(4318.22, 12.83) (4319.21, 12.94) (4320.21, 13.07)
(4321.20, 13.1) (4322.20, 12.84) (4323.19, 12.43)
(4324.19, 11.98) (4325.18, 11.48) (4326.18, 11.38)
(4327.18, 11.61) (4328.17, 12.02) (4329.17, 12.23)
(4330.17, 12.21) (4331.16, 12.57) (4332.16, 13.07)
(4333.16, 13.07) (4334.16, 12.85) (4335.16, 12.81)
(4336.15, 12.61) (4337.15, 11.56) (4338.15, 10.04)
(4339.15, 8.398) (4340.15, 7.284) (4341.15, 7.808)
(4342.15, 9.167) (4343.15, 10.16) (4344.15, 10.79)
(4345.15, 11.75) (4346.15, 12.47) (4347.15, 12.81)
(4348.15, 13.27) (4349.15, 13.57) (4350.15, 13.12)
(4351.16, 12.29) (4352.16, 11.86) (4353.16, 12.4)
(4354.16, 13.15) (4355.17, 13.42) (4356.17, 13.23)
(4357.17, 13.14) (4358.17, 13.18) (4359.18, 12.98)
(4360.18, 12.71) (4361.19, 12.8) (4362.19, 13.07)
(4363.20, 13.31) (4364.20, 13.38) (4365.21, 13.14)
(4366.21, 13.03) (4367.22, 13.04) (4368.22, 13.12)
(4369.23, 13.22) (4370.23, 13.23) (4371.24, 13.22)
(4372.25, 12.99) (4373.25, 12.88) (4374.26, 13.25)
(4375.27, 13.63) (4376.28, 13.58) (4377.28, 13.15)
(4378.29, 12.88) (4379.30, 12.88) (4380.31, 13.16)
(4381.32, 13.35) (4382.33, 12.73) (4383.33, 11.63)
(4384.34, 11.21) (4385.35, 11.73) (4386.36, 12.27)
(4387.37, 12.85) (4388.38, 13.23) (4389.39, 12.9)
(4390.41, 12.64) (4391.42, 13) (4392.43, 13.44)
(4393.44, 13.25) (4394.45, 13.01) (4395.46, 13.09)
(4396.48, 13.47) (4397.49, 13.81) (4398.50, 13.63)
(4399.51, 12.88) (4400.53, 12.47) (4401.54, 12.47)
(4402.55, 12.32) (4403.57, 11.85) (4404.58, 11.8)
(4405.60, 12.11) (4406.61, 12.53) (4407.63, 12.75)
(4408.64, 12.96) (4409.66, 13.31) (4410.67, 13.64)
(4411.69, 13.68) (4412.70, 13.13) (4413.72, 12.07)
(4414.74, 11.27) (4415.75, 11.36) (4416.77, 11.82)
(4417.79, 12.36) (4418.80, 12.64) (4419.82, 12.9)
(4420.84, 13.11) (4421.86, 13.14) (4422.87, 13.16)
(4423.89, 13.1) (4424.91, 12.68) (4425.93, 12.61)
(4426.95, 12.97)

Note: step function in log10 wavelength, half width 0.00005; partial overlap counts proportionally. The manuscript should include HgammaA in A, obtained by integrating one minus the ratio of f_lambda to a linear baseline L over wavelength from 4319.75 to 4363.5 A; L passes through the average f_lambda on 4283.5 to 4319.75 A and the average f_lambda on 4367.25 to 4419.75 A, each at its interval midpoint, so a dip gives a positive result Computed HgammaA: 1.30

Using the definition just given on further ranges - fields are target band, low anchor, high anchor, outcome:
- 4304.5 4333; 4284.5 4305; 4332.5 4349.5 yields -1.9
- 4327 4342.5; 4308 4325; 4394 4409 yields 1.7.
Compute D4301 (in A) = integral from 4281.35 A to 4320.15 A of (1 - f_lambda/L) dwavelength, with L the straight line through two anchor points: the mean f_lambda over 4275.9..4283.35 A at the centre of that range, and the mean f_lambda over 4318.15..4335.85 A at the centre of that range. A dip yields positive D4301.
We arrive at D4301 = 1.0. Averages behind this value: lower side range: 12.5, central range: 12.1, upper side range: 12.5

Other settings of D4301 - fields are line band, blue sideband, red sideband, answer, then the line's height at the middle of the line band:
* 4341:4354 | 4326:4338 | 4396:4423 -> 0.61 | 12.4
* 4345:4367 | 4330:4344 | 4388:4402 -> -2.44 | 11.6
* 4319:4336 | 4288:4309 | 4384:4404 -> -0.42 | 12.1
